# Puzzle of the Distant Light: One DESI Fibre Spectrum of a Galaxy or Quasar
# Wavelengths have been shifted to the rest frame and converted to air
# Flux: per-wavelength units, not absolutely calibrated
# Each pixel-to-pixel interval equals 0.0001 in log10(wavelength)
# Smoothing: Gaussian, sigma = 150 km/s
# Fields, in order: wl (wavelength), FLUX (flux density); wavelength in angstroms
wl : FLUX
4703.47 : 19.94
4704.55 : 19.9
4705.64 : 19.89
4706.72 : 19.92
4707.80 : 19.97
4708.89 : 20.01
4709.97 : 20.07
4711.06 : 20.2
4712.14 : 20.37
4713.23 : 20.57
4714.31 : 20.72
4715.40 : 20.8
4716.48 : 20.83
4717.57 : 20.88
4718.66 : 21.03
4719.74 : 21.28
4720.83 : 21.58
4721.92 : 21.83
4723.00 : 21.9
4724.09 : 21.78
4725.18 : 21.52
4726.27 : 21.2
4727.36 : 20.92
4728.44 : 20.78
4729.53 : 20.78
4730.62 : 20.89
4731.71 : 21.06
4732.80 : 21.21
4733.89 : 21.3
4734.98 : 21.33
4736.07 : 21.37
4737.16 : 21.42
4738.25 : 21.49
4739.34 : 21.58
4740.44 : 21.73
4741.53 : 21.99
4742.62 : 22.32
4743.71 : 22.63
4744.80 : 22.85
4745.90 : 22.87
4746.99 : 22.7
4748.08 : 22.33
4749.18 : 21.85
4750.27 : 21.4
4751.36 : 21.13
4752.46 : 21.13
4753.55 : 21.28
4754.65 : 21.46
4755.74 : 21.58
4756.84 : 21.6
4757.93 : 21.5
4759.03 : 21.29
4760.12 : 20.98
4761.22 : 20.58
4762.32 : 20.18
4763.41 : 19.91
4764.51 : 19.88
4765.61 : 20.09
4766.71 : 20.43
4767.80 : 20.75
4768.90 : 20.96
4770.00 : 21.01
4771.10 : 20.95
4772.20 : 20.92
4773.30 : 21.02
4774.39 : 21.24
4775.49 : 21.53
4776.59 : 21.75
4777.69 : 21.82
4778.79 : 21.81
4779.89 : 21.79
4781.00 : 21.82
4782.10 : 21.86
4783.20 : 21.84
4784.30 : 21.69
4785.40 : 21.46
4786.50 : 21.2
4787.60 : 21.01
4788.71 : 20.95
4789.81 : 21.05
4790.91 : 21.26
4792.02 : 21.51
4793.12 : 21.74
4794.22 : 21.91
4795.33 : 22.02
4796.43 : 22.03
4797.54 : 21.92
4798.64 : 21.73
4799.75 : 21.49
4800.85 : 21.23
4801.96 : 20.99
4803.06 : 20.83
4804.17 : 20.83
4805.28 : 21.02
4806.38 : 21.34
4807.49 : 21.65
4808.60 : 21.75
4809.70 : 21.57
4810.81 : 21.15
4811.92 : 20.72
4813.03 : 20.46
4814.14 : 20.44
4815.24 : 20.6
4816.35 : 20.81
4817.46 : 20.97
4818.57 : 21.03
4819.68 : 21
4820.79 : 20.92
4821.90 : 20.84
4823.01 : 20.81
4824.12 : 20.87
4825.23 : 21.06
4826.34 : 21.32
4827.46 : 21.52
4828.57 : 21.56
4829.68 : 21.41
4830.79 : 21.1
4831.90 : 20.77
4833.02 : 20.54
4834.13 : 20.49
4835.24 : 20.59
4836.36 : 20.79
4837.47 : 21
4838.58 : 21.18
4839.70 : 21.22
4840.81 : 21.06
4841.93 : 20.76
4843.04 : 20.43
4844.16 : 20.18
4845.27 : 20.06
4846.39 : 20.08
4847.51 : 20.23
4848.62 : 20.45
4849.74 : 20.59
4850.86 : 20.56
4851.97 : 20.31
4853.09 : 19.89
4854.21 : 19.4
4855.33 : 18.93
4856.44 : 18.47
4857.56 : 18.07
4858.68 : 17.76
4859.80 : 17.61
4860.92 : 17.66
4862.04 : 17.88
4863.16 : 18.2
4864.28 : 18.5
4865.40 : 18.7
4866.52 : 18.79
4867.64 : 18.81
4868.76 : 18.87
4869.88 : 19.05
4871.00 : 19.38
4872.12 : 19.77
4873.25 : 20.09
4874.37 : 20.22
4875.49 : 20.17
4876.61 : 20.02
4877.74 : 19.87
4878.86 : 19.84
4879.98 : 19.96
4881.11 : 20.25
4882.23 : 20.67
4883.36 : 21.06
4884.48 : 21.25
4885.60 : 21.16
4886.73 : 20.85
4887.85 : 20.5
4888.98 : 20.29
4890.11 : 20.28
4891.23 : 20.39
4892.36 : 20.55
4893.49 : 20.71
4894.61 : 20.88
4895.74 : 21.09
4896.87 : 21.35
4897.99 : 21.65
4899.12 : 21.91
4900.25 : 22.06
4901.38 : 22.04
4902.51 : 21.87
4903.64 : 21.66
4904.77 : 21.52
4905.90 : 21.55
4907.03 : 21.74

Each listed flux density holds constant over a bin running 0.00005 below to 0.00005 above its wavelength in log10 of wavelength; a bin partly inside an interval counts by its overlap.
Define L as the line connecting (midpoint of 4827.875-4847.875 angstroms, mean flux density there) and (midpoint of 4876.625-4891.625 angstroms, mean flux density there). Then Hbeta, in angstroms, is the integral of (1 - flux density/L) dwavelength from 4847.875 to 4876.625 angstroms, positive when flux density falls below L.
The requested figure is 2.03 angstroms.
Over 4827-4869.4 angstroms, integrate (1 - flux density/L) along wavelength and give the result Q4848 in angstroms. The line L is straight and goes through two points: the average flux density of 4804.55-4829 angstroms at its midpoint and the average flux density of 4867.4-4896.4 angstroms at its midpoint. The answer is 1.7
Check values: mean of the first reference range 21.1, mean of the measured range 19.8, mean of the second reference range 20.2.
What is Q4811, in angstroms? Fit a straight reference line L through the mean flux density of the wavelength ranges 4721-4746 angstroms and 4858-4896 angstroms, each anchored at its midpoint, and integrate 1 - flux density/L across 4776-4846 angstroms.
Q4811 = -2.1 angstroms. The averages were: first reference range 21.6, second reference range 19.7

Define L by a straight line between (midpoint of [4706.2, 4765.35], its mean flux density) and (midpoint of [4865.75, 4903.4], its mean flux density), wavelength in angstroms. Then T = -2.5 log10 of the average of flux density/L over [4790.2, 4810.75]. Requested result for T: -0.03 mag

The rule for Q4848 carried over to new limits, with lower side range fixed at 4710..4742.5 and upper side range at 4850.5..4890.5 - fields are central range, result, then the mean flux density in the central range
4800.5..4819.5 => -0.8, 21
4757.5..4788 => -0.7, 21.1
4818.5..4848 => -1.3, 20.8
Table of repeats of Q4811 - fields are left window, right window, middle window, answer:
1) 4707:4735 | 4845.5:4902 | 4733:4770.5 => -1.15 angstroms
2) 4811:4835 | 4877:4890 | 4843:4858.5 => 0.72 angstroms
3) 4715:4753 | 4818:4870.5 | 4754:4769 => 0.26 angstroms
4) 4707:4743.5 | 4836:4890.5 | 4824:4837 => -0.57 angstroms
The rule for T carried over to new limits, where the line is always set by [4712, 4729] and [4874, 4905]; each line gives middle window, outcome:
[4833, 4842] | 0.00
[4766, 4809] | -0.02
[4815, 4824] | 0.01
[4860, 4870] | 0.14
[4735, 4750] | -0.05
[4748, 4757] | -0.02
